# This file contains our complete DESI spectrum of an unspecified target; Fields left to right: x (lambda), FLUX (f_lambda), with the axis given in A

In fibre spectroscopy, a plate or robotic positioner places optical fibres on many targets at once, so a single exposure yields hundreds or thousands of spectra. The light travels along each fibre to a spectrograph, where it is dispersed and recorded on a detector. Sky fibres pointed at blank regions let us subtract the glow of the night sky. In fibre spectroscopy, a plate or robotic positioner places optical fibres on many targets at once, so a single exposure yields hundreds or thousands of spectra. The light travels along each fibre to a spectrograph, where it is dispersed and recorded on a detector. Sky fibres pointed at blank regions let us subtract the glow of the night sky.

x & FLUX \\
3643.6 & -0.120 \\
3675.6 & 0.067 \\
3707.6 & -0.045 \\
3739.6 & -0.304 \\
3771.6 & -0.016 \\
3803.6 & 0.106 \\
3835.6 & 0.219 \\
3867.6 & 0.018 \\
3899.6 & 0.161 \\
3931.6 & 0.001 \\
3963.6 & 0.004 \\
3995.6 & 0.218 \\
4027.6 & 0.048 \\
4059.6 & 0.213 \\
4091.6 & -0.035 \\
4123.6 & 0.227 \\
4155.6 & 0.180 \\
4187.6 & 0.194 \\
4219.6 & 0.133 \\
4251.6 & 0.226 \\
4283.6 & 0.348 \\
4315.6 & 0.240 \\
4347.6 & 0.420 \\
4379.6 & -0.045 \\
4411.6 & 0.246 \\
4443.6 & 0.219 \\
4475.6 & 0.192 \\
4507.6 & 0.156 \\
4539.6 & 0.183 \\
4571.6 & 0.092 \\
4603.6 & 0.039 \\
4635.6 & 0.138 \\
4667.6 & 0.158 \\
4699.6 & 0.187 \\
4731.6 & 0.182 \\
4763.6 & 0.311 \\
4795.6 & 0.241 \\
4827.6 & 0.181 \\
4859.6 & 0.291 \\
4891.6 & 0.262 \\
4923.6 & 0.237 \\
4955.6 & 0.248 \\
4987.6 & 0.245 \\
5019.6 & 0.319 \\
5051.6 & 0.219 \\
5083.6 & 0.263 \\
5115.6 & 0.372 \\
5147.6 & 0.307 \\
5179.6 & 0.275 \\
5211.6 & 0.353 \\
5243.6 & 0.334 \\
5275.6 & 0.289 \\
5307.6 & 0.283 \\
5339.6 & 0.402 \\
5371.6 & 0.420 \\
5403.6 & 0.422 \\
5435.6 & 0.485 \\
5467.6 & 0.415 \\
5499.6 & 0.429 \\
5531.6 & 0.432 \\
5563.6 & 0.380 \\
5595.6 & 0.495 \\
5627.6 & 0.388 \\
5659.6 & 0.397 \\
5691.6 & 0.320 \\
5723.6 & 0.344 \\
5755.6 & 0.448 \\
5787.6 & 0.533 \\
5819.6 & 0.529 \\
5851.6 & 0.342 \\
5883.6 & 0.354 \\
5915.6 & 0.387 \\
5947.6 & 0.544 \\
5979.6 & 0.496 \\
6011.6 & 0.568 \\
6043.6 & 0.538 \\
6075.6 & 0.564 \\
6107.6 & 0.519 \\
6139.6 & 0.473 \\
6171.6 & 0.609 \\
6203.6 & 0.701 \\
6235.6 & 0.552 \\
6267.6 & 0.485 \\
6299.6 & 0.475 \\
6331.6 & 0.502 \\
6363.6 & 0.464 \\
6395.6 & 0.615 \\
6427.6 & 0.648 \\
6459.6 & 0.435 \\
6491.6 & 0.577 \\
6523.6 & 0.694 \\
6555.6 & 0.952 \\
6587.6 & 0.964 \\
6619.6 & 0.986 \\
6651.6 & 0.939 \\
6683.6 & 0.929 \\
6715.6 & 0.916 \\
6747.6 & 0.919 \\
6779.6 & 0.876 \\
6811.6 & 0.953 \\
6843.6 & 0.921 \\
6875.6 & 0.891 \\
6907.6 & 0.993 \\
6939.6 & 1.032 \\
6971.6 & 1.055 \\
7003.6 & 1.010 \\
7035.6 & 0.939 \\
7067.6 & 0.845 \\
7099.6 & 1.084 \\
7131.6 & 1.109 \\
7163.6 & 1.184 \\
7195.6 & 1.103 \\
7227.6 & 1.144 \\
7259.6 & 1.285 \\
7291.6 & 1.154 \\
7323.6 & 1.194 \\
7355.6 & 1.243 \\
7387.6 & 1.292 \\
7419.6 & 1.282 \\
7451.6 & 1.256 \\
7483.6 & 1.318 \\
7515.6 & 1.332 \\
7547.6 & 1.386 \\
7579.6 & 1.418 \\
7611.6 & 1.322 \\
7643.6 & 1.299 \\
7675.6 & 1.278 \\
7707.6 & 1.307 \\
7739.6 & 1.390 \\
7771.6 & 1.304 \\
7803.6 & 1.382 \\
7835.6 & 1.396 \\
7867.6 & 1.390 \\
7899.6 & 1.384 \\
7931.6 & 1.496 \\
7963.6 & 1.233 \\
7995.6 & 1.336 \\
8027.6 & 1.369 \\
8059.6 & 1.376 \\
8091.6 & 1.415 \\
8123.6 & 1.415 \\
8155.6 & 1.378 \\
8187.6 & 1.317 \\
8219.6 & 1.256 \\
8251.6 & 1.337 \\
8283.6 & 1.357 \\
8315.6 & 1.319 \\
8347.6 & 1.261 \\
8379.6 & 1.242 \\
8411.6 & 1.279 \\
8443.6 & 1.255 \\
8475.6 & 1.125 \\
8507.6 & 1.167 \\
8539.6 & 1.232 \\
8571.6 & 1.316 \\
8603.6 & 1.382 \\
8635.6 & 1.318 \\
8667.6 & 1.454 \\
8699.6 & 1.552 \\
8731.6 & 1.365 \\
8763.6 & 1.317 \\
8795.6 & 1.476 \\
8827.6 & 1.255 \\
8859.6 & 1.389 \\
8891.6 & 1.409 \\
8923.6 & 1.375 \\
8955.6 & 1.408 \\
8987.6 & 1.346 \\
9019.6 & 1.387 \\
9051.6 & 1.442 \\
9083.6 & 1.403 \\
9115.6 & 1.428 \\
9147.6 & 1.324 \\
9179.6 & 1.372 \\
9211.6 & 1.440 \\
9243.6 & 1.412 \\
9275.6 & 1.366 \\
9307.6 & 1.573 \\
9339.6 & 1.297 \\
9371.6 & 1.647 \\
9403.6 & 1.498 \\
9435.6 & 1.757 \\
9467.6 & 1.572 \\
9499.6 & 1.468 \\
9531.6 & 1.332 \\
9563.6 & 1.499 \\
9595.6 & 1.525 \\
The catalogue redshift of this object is 0.64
